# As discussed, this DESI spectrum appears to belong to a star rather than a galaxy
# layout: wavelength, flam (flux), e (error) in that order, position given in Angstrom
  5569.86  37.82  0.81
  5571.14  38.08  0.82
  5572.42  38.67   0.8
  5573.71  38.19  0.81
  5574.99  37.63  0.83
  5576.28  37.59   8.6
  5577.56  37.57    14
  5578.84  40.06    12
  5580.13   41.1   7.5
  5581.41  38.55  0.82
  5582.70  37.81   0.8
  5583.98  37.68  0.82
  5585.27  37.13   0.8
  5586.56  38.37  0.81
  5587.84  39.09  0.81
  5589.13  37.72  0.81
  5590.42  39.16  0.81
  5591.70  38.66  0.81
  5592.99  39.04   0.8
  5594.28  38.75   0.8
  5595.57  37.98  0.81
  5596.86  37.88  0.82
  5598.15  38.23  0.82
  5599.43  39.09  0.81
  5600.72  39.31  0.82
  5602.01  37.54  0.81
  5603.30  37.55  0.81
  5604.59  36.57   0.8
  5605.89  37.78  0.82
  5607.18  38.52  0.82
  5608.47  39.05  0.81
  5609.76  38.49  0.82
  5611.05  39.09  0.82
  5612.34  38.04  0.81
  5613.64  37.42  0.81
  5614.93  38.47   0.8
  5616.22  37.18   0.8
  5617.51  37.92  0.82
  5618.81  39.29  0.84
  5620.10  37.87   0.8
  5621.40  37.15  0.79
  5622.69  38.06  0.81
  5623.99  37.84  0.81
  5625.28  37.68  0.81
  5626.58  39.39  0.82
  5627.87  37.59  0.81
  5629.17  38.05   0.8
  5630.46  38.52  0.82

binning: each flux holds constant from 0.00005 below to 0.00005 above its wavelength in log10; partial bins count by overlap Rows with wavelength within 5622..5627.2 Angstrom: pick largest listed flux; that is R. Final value 39.39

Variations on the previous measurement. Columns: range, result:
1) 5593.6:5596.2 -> 38.75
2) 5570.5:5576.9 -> 38.67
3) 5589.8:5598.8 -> 39.16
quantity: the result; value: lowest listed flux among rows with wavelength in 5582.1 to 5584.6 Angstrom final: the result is 37.68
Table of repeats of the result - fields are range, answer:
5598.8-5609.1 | 36.57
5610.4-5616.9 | 37.18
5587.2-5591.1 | 37.72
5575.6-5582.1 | 37.57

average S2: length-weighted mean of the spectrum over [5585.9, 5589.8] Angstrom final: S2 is 38.4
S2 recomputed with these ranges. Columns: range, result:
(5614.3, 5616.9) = 37.9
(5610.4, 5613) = 38.5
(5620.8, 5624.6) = 37.7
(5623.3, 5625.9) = 37.8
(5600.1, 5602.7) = 38.4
